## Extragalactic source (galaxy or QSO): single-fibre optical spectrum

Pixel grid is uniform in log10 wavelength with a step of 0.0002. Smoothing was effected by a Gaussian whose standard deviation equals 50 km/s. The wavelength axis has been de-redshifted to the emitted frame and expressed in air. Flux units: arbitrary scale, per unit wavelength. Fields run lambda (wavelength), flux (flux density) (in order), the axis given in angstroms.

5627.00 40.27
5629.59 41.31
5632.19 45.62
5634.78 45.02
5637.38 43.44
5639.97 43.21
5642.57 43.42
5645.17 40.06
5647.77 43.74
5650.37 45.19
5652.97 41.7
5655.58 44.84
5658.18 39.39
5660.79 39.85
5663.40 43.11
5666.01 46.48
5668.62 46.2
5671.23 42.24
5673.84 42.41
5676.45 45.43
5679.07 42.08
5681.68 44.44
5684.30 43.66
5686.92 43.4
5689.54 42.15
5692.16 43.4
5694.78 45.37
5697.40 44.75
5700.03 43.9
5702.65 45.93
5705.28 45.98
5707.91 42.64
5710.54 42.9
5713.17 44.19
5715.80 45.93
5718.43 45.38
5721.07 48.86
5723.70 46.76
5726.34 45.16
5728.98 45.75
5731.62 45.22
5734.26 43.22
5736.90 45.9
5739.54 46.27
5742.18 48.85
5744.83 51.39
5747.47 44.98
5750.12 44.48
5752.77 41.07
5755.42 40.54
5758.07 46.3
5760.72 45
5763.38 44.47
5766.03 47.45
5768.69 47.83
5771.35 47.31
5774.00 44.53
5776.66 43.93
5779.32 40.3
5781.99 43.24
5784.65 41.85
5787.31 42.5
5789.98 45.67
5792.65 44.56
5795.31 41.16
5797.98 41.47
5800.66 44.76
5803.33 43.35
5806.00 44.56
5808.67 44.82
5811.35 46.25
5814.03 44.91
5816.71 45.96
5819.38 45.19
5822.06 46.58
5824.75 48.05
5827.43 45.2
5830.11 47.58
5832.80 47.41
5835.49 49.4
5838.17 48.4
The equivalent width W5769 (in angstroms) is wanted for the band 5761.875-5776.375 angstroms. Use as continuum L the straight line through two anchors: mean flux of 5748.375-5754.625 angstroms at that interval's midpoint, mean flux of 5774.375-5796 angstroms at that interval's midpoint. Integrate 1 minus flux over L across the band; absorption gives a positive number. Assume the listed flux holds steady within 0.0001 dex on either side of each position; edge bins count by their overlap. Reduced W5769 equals -1.1 angstroms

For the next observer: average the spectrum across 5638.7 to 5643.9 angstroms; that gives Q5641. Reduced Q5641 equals 43.3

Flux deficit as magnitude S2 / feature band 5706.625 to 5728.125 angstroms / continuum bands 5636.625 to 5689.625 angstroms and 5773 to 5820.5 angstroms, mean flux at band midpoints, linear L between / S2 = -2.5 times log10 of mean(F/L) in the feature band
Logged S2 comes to -0.04 mag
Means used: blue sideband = 43.2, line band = 45.2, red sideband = 43.8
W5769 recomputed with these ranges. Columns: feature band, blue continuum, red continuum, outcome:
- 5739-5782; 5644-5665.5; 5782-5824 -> -1.46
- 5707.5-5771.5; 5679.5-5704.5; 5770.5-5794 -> -2.39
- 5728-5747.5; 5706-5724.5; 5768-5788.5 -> -0.80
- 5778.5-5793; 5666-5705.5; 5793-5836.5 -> 0.67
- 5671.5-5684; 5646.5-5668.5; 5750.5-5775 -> 0.01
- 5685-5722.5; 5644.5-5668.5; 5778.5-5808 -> -1.41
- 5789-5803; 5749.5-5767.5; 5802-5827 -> 0.50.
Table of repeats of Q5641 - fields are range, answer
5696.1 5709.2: 44.6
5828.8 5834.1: 47.5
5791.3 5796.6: 42.9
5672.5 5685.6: 43.6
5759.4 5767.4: 45.6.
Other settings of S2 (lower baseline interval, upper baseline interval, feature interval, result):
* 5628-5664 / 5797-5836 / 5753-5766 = 0.013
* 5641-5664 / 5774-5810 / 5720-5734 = -0.079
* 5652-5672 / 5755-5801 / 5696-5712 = -0.024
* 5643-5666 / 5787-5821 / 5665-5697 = -0.028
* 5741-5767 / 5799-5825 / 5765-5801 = 0.033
